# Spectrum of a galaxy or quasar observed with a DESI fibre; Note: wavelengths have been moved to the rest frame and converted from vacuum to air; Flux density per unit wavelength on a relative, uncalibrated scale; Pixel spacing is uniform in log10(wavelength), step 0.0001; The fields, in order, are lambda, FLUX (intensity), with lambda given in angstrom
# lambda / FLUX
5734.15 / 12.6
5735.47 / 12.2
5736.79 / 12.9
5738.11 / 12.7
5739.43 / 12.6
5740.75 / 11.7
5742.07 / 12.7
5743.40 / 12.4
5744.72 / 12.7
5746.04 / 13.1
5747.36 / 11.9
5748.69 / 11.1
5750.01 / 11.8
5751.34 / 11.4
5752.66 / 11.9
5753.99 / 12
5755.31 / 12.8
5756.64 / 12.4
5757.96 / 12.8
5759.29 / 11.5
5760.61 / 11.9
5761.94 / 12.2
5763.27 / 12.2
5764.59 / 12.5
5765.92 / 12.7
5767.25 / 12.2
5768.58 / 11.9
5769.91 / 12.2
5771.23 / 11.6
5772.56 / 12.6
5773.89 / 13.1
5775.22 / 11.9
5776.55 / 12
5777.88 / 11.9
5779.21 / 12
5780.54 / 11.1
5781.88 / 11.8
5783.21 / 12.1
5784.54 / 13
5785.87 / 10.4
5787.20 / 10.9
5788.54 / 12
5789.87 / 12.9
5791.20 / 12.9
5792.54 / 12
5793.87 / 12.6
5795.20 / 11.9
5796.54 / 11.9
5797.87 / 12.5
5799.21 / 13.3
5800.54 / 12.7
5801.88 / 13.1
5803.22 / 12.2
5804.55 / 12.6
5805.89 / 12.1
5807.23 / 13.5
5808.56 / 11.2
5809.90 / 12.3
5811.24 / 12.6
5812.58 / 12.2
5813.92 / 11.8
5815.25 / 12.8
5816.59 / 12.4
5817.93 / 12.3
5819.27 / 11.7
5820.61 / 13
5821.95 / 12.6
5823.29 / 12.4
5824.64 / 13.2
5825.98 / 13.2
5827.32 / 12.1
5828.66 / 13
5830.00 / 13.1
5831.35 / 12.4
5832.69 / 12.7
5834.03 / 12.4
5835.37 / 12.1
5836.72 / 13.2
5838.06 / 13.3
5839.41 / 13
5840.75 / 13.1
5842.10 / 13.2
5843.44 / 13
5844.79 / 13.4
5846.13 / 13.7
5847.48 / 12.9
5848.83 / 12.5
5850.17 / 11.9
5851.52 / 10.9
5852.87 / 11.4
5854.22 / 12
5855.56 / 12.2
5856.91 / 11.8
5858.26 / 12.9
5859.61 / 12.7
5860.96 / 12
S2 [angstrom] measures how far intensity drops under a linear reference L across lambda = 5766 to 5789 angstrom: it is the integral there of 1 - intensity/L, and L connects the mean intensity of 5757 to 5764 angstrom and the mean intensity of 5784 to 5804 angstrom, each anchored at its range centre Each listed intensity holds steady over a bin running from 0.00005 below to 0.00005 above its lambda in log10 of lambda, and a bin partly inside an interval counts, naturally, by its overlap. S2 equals 0.5 angstrom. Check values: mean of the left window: 12.2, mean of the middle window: 11.9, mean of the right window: 12.3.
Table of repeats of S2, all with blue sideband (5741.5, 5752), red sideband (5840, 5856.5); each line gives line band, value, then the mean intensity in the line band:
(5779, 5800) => 0.3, 12.1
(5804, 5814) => 0.0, 12.3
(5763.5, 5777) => -0.1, 12.3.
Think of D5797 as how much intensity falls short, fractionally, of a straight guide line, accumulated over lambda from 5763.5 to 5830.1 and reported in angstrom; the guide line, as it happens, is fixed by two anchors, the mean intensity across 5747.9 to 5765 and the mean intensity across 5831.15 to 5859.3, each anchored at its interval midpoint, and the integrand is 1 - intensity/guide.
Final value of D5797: -0.2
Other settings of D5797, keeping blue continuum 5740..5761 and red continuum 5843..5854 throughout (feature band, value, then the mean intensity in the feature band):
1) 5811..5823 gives -0.04 angstrom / 12.4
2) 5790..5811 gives -0.31 angstrom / 12.5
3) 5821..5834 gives -0.39 angstrom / 12.7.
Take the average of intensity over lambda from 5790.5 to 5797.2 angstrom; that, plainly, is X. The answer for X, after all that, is 12.3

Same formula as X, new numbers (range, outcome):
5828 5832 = 12.8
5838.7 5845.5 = 13.1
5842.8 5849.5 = 13.1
